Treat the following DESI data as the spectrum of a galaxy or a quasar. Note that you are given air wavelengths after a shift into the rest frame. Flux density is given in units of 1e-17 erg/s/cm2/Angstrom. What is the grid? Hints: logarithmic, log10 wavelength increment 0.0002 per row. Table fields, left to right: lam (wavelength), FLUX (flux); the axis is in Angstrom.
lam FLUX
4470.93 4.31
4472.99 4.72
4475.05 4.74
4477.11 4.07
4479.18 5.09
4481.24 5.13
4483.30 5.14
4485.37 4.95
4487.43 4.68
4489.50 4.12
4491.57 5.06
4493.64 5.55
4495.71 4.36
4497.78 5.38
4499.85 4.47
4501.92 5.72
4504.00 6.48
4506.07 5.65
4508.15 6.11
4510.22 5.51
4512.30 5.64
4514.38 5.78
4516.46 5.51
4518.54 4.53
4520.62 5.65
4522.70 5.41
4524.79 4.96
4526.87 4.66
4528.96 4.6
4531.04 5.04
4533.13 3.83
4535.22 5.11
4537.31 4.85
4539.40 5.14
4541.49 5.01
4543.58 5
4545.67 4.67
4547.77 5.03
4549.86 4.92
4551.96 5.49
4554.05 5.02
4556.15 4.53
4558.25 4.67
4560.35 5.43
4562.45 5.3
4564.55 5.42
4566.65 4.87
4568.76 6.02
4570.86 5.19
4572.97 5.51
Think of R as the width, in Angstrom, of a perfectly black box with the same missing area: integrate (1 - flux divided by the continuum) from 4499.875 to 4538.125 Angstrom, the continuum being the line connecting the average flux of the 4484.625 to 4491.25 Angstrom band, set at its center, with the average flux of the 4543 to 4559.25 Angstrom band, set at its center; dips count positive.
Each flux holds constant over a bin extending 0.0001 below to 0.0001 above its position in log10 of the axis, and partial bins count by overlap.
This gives -4.02 Angstrom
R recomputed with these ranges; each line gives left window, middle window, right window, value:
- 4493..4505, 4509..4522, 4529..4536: -1.2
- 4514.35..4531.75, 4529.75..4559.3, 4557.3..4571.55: 1.8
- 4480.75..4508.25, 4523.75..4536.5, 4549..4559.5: 0.8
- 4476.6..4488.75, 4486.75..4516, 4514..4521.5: -1.3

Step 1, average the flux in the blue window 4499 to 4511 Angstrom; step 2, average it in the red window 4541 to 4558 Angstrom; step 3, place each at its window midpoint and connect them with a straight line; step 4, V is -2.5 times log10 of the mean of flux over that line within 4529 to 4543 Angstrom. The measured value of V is 0.07 mag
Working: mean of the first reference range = 5.68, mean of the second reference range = 4.94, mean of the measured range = 4.82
